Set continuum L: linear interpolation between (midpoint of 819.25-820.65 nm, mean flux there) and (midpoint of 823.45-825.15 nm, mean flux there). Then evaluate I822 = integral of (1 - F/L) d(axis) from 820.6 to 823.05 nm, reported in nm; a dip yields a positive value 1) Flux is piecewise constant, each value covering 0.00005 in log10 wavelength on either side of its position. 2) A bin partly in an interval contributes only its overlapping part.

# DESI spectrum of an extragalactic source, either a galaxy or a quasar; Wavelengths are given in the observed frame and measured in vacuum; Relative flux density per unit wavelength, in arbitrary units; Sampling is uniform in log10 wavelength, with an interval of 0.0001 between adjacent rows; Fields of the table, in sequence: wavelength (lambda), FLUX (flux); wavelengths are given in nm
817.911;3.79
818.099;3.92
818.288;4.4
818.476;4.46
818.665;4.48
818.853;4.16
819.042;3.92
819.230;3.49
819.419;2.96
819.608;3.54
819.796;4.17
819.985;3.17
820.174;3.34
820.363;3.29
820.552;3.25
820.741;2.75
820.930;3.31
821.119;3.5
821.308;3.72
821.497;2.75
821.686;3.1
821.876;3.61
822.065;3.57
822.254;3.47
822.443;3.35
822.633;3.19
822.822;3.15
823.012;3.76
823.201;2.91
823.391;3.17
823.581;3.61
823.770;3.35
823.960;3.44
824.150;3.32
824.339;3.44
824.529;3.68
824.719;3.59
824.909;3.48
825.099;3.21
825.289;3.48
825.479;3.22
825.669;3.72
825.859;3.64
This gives 0.076 nm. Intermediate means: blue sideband 3.39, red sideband 3.46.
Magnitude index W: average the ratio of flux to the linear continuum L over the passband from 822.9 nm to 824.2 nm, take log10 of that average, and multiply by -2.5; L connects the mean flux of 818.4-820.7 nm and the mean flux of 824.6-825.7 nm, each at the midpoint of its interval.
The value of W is 0.04 mag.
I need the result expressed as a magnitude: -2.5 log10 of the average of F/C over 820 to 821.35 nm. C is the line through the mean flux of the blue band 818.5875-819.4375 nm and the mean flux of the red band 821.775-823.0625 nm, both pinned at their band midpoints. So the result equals 0.11 mag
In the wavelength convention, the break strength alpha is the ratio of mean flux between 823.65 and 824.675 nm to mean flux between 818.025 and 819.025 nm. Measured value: 0.81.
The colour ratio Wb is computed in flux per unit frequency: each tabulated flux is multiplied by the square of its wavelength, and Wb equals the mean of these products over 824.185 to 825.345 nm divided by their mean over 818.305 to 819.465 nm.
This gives 0.88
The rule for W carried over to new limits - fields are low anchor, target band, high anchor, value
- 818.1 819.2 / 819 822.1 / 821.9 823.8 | 0.14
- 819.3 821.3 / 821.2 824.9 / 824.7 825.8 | 0.01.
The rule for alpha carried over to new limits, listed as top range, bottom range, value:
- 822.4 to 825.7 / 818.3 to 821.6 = 0.95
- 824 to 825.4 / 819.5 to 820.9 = 1.03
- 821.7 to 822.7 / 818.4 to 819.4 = 0.85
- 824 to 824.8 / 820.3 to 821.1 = 1.10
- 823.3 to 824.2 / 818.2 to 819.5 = 0.85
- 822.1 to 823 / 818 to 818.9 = 0.78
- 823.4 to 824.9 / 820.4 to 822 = 1.07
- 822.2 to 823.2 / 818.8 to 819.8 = 0.91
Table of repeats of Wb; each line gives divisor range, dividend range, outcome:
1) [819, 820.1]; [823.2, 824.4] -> 0.96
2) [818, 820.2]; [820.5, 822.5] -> 0.86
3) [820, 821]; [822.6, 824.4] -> 1.06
